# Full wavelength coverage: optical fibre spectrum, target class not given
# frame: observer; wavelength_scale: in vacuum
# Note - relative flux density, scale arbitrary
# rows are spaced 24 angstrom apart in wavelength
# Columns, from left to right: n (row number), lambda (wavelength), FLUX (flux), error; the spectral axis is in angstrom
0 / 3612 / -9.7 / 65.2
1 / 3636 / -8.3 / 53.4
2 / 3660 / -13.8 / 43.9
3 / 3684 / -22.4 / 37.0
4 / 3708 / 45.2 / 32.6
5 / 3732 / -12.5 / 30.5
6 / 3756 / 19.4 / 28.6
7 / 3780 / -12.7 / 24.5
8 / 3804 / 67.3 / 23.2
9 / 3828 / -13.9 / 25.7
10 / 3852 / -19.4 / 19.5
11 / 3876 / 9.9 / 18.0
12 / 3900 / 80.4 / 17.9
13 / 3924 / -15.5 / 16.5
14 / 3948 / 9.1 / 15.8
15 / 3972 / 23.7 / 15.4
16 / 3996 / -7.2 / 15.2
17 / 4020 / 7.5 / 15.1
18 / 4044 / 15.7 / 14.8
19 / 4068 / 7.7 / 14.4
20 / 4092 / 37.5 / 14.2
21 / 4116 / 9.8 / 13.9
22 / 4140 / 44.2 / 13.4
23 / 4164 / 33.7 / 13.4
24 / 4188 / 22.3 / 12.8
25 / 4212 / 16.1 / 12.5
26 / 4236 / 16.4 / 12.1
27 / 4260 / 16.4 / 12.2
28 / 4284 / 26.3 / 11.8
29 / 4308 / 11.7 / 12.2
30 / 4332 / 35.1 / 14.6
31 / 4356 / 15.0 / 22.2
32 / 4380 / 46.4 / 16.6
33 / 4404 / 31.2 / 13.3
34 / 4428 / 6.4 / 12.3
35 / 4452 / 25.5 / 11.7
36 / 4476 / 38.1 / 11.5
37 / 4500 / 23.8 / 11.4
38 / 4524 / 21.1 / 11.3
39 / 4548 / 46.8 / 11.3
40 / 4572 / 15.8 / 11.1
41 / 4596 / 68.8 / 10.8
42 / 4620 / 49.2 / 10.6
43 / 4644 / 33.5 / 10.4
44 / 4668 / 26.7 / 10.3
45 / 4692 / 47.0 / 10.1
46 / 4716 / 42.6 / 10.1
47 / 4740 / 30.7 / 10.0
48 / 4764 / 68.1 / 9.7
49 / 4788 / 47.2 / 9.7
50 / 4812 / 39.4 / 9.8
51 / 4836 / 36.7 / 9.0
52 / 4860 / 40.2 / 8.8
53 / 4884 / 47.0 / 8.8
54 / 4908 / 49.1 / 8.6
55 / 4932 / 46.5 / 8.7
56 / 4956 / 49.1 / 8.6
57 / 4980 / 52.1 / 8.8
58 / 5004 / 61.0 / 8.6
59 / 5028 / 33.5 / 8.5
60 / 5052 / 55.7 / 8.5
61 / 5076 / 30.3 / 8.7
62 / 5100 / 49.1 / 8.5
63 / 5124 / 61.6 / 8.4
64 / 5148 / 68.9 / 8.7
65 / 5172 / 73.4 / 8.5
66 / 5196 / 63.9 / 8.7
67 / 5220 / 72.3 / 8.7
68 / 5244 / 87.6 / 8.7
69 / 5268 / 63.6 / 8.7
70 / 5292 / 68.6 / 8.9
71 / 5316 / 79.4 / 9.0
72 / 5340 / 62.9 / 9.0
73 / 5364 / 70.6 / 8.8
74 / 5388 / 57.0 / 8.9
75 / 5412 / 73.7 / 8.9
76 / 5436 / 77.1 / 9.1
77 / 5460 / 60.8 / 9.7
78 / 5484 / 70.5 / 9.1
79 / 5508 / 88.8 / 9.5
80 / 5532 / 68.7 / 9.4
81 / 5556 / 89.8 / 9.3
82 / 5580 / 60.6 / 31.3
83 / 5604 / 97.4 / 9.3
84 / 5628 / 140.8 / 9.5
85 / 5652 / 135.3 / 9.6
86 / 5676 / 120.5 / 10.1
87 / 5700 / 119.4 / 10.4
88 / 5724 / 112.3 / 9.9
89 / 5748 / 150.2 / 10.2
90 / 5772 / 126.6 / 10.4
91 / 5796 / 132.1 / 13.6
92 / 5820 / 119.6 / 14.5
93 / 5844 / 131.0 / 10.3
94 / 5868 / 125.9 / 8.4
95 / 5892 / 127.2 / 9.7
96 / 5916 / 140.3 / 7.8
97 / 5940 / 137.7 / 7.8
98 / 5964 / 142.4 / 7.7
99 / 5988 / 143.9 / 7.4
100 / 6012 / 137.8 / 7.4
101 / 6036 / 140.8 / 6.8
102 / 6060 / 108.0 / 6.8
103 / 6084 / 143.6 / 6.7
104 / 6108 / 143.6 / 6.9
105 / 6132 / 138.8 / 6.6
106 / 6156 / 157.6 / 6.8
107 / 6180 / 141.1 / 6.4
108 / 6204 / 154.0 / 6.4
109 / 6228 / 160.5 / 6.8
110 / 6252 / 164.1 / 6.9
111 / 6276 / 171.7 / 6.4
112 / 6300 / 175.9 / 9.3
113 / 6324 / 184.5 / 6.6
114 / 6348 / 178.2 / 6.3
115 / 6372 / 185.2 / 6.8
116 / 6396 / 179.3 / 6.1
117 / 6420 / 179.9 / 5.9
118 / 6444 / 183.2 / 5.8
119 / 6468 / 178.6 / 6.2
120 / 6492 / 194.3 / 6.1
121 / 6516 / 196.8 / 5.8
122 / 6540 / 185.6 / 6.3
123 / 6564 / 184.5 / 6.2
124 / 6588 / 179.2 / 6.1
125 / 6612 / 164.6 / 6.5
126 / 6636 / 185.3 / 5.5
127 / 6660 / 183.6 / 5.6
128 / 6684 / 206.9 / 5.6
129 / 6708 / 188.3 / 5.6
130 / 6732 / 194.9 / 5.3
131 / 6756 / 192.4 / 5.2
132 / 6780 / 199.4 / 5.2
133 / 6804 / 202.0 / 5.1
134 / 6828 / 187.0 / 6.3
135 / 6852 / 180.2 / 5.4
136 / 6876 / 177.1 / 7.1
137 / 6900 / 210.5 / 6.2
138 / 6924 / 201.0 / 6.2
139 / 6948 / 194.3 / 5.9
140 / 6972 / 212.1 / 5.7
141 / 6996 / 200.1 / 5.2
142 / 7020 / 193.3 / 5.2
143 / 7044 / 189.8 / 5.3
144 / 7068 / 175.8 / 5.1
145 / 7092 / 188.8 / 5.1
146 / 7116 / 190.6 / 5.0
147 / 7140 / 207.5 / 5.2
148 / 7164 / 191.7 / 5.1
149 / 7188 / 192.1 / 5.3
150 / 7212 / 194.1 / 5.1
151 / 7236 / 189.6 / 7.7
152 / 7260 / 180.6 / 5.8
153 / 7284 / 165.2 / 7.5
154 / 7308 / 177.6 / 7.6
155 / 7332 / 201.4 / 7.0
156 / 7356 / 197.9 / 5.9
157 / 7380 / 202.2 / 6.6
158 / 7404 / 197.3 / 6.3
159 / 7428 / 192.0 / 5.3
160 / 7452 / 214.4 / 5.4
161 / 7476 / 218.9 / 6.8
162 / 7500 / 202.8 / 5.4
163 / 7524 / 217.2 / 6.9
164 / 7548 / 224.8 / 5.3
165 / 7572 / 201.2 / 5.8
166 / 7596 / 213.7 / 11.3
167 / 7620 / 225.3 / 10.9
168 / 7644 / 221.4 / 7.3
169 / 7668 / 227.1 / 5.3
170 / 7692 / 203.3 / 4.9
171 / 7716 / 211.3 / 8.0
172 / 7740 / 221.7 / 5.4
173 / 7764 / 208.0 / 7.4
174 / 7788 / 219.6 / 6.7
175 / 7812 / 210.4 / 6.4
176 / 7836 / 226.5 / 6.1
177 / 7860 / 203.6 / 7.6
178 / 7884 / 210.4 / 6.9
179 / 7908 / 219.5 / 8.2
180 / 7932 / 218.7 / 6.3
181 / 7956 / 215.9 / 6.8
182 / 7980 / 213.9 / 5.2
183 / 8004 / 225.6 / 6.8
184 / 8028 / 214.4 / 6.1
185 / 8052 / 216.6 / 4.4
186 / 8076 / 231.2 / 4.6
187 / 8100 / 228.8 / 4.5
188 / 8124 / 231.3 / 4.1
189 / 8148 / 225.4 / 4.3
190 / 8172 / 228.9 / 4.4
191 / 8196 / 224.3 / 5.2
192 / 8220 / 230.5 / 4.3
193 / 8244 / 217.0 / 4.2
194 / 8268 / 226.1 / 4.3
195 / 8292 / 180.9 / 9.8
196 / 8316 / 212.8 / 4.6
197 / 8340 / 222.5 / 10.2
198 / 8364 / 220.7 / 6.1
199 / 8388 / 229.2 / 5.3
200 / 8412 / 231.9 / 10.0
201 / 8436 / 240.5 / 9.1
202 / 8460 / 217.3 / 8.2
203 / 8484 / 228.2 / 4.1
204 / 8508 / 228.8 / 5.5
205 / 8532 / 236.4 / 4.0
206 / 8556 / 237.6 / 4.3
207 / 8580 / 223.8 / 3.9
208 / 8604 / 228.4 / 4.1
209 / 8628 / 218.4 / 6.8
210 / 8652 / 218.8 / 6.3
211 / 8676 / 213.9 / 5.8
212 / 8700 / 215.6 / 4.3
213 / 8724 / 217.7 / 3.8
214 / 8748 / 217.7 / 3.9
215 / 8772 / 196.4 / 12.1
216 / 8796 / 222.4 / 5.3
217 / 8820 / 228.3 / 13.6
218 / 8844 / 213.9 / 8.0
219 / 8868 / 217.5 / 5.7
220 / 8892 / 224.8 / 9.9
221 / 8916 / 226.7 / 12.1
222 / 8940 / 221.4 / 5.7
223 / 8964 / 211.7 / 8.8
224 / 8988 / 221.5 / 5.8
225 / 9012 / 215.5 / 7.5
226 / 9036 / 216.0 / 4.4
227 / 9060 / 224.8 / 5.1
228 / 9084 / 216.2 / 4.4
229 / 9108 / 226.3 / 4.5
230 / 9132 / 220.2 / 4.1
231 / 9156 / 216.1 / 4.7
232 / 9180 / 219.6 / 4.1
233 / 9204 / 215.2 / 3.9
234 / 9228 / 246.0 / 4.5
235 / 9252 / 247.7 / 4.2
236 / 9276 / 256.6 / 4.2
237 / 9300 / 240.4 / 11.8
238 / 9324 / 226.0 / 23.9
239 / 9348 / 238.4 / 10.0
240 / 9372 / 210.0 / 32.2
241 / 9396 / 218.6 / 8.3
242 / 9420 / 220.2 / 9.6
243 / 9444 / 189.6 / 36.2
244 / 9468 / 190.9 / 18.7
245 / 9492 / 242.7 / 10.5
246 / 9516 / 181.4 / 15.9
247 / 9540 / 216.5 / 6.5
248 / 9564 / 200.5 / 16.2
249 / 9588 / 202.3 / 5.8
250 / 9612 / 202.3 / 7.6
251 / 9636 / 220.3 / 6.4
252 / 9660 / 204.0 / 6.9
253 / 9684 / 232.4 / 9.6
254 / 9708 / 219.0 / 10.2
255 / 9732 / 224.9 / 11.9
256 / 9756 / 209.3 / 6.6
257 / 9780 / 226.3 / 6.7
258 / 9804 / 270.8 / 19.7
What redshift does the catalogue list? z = 0.408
